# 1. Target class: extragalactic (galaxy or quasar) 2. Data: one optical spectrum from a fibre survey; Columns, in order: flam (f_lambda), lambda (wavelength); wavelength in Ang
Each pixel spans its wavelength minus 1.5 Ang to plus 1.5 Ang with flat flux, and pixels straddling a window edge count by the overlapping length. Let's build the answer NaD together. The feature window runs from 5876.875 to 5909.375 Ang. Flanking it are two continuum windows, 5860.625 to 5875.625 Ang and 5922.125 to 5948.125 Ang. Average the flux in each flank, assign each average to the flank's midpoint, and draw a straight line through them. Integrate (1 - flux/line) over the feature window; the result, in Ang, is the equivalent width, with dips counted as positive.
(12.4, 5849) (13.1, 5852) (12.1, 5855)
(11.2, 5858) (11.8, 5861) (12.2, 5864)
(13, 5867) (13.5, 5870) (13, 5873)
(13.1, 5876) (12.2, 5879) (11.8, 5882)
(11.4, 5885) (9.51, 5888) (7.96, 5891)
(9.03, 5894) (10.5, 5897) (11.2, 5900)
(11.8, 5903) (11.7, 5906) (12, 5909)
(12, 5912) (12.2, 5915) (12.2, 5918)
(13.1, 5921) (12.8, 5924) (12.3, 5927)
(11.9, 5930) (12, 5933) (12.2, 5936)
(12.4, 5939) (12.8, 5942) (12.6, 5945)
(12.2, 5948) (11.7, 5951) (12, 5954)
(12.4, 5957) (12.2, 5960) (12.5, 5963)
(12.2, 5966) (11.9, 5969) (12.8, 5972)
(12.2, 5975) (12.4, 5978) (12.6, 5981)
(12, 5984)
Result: 4.7 Ang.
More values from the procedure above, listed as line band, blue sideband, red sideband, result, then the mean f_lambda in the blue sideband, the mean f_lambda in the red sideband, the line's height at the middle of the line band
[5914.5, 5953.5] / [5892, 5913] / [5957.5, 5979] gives -2.23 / 11.1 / 12.3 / 11.7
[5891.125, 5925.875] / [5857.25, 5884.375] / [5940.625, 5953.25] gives 2.30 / 12.4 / 12.3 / 12.4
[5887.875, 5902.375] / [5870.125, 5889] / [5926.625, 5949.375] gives 2.77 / 12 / 12.3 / 12.1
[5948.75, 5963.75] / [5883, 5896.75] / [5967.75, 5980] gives -0.46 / 9.65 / 12.3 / 11.8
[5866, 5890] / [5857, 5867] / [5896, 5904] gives -0.93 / 11.9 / 11.2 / 11.6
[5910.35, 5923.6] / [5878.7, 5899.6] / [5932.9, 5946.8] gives -1.08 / 10.3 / 12.4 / 11.5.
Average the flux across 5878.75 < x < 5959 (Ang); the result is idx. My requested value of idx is 11.7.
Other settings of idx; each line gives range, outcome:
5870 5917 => 11.4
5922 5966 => 12.3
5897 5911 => 11.6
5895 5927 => 11.9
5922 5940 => 12.3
